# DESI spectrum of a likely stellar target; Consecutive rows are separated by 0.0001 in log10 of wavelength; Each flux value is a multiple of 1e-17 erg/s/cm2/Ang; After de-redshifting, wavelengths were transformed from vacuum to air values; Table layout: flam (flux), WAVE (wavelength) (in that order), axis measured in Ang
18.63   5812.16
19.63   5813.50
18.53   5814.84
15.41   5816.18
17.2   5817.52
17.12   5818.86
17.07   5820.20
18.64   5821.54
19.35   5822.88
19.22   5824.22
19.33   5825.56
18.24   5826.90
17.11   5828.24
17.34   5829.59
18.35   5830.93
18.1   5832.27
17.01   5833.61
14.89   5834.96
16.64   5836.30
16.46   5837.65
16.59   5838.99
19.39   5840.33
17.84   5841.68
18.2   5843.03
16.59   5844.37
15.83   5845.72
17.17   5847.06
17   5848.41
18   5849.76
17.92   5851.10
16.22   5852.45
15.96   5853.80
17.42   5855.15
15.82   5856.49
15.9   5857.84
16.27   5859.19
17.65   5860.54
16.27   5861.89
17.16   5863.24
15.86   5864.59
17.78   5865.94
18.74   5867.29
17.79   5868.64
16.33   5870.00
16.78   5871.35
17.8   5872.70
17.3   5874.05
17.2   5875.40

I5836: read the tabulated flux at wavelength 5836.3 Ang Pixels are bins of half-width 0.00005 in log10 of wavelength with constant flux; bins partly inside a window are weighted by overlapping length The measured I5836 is 16.64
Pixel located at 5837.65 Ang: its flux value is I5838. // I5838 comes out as 16.46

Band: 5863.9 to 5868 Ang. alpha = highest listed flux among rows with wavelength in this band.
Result 18.74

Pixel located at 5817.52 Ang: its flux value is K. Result 17.2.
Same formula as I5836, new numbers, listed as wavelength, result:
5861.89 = 16.27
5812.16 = 18.63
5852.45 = 16.22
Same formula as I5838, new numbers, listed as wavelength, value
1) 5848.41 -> 17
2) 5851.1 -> 17.92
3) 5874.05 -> 17.3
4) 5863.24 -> 17.16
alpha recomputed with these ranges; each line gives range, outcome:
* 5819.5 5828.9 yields 19.35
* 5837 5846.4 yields 19.39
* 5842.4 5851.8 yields 18.2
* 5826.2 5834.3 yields 18.35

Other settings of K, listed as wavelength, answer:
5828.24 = 17.11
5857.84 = 15.9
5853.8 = 15.96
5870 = 16.33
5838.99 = 16.59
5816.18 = 15.41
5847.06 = 17.17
